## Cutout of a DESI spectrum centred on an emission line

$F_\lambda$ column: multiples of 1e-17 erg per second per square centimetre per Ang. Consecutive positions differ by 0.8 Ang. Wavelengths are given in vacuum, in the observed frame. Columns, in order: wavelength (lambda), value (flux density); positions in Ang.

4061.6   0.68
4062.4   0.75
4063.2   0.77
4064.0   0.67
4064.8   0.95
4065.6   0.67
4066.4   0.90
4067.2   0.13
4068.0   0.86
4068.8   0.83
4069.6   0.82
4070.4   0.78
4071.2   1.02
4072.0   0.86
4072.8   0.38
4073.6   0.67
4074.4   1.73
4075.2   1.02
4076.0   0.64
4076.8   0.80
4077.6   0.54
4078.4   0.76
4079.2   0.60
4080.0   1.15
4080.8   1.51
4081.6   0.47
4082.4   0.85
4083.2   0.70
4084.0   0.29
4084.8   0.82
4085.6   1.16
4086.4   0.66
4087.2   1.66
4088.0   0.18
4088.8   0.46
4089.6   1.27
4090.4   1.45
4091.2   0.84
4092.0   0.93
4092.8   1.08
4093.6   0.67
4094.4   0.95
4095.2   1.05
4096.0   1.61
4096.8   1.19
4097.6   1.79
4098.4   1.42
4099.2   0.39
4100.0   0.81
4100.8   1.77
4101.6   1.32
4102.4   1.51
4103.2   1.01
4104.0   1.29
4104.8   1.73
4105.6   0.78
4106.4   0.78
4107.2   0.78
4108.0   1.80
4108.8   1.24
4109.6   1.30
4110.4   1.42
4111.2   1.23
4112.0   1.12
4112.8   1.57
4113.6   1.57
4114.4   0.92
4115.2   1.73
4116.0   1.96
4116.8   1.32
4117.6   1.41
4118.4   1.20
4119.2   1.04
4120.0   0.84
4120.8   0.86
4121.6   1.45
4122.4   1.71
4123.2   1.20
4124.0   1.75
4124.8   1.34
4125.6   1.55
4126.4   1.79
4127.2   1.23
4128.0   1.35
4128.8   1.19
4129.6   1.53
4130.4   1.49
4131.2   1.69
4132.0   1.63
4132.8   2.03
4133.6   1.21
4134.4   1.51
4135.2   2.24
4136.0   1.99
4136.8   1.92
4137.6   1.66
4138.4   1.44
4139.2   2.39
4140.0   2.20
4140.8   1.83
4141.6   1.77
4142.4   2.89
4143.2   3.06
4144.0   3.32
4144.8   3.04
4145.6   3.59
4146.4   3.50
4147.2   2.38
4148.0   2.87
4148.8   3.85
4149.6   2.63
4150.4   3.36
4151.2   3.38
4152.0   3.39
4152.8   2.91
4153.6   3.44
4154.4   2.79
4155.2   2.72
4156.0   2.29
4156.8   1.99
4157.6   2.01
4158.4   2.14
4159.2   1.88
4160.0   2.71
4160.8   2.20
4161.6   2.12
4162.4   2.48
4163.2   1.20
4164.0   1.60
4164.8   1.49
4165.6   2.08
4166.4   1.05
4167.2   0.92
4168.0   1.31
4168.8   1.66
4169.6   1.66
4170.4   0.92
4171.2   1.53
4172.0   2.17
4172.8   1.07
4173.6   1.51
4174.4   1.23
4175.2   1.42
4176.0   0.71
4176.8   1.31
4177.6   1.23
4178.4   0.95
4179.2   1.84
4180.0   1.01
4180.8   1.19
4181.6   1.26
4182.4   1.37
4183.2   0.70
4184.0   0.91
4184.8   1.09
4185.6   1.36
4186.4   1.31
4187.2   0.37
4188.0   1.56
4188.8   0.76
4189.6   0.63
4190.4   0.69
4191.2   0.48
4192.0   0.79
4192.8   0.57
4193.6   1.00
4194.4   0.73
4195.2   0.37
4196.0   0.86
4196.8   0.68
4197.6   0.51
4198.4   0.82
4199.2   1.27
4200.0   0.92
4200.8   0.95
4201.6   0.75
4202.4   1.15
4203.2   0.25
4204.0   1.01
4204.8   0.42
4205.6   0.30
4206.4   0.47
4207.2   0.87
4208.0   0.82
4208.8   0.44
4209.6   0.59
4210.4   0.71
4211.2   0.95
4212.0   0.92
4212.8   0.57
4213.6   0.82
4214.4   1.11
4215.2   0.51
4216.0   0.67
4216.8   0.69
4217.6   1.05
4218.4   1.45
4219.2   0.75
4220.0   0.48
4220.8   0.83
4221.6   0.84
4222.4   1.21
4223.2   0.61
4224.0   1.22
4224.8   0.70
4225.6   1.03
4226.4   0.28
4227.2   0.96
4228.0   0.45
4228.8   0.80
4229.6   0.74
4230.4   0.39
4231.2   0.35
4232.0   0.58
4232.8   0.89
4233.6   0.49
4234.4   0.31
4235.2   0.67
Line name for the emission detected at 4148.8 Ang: C IV 1549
